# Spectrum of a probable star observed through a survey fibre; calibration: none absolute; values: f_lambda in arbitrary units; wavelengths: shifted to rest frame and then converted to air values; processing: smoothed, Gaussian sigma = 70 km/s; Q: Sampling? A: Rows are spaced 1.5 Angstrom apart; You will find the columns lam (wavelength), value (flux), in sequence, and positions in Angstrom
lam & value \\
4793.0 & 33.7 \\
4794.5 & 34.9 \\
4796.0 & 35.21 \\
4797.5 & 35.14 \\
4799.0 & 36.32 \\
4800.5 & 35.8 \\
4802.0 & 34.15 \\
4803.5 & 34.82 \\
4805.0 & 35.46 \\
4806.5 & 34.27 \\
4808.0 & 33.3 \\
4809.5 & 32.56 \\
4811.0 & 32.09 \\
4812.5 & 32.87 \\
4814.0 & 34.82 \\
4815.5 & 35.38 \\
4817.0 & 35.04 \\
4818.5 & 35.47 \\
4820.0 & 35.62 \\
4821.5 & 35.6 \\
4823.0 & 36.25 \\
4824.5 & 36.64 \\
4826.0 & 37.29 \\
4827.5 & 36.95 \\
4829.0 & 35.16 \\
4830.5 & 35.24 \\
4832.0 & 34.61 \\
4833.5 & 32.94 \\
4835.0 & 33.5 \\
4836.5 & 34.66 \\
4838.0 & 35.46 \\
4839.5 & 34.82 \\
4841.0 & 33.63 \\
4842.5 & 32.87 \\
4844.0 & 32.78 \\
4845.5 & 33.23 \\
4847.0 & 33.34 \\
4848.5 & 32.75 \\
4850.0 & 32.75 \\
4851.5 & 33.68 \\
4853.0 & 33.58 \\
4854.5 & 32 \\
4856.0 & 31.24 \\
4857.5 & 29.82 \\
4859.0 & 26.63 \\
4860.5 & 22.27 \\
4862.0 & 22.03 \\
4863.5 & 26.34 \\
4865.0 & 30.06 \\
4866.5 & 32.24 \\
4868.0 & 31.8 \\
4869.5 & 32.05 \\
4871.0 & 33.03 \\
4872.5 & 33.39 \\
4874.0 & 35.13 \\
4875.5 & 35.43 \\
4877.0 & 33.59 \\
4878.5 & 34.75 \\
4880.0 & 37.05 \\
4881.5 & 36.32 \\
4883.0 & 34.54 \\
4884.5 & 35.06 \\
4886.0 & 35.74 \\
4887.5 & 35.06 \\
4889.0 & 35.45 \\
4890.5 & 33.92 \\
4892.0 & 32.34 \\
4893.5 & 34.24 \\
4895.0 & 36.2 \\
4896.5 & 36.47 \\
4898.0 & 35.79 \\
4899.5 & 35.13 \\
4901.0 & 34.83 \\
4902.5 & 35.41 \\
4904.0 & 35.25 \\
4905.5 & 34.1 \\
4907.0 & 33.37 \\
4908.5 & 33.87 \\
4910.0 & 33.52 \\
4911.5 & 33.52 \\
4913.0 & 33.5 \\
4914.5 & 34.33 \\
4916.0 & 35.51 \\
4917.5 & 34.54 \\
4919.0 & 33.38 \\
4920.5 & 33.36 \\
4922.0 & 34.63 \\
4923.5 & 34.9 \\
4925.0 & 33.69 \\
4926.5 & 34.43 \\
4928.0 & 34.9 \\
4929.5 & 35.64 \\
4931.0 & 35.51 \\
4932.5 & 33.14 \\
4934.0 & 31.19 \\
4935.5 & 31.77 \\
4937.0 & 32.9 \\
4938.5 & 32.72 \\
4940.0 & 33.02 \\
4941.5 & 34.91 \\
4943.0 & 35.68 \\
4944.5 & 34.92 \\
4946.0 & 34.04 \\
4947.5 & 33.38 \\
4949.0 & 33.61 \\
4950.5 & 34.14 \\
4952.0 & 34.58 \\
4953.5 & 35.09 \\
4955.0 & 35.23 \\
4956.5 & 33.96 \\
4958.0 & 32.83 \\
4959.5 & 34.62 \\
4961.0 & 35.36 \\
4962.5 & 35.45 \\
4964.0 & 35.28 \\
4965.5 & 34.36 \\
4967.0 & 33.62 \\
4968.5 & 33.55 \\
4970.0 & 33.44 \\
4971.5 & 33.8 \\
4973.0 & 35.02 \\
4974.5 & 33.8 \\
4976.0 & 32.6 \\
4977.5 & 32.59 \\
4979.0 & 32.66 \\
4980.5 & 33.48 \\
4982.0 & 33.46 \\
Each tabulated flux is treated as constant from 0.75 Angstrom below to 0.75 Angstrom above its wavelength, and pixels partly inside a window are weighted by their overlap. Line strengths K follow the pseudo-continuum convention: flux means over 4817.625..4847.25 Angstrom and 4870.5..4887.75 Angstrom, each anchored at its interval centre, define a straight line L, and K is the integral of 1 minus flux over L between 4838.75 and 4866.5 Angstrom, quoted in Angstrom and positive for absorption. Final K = 3.2 Angstrom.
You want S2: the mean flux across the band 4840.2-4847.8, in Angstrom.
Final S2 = 33.2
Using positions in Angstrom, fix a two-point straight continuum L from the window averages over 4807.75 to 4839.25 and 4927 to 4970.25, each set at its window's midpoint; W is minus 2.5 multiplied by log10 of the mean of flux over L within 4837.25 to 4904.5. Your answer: 0.05 mag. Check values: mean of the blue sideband 34.9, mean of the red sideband 34.1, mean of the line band 33.1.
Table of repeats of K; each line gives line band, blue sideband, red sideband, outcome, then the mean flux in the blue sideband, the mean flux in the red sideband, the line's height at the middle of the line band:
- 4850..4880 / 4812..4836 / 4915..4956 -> 3.1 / 35.2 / 34.1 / 34.8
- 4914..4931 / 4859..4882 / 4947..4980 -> -0.8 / 31.5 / 34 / 32.9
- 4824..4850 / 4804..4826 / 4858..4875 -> -1.4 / 34.8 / 29.6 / 32.6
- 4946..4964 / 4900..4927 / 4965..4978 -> -0.3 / 34.2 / 33.6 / 33.8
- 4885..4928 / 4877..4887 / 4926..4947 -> 0.3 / 35.4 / 33.9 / 34.7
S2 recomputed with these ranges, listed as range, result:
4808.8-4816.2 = 33.5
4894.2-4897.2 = 36.3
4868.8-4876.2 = 33.8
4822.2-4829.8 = 36.4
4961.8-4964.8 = 35.3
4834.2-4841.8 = 34.4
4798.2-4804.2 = 35.3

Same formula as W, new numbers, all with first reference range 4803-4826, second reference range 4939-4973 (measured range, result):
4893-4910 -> -0.01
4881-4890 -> -0.02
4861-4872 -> 0.17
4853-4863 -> 0.24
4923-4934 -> 0.00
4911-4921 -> 0.01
